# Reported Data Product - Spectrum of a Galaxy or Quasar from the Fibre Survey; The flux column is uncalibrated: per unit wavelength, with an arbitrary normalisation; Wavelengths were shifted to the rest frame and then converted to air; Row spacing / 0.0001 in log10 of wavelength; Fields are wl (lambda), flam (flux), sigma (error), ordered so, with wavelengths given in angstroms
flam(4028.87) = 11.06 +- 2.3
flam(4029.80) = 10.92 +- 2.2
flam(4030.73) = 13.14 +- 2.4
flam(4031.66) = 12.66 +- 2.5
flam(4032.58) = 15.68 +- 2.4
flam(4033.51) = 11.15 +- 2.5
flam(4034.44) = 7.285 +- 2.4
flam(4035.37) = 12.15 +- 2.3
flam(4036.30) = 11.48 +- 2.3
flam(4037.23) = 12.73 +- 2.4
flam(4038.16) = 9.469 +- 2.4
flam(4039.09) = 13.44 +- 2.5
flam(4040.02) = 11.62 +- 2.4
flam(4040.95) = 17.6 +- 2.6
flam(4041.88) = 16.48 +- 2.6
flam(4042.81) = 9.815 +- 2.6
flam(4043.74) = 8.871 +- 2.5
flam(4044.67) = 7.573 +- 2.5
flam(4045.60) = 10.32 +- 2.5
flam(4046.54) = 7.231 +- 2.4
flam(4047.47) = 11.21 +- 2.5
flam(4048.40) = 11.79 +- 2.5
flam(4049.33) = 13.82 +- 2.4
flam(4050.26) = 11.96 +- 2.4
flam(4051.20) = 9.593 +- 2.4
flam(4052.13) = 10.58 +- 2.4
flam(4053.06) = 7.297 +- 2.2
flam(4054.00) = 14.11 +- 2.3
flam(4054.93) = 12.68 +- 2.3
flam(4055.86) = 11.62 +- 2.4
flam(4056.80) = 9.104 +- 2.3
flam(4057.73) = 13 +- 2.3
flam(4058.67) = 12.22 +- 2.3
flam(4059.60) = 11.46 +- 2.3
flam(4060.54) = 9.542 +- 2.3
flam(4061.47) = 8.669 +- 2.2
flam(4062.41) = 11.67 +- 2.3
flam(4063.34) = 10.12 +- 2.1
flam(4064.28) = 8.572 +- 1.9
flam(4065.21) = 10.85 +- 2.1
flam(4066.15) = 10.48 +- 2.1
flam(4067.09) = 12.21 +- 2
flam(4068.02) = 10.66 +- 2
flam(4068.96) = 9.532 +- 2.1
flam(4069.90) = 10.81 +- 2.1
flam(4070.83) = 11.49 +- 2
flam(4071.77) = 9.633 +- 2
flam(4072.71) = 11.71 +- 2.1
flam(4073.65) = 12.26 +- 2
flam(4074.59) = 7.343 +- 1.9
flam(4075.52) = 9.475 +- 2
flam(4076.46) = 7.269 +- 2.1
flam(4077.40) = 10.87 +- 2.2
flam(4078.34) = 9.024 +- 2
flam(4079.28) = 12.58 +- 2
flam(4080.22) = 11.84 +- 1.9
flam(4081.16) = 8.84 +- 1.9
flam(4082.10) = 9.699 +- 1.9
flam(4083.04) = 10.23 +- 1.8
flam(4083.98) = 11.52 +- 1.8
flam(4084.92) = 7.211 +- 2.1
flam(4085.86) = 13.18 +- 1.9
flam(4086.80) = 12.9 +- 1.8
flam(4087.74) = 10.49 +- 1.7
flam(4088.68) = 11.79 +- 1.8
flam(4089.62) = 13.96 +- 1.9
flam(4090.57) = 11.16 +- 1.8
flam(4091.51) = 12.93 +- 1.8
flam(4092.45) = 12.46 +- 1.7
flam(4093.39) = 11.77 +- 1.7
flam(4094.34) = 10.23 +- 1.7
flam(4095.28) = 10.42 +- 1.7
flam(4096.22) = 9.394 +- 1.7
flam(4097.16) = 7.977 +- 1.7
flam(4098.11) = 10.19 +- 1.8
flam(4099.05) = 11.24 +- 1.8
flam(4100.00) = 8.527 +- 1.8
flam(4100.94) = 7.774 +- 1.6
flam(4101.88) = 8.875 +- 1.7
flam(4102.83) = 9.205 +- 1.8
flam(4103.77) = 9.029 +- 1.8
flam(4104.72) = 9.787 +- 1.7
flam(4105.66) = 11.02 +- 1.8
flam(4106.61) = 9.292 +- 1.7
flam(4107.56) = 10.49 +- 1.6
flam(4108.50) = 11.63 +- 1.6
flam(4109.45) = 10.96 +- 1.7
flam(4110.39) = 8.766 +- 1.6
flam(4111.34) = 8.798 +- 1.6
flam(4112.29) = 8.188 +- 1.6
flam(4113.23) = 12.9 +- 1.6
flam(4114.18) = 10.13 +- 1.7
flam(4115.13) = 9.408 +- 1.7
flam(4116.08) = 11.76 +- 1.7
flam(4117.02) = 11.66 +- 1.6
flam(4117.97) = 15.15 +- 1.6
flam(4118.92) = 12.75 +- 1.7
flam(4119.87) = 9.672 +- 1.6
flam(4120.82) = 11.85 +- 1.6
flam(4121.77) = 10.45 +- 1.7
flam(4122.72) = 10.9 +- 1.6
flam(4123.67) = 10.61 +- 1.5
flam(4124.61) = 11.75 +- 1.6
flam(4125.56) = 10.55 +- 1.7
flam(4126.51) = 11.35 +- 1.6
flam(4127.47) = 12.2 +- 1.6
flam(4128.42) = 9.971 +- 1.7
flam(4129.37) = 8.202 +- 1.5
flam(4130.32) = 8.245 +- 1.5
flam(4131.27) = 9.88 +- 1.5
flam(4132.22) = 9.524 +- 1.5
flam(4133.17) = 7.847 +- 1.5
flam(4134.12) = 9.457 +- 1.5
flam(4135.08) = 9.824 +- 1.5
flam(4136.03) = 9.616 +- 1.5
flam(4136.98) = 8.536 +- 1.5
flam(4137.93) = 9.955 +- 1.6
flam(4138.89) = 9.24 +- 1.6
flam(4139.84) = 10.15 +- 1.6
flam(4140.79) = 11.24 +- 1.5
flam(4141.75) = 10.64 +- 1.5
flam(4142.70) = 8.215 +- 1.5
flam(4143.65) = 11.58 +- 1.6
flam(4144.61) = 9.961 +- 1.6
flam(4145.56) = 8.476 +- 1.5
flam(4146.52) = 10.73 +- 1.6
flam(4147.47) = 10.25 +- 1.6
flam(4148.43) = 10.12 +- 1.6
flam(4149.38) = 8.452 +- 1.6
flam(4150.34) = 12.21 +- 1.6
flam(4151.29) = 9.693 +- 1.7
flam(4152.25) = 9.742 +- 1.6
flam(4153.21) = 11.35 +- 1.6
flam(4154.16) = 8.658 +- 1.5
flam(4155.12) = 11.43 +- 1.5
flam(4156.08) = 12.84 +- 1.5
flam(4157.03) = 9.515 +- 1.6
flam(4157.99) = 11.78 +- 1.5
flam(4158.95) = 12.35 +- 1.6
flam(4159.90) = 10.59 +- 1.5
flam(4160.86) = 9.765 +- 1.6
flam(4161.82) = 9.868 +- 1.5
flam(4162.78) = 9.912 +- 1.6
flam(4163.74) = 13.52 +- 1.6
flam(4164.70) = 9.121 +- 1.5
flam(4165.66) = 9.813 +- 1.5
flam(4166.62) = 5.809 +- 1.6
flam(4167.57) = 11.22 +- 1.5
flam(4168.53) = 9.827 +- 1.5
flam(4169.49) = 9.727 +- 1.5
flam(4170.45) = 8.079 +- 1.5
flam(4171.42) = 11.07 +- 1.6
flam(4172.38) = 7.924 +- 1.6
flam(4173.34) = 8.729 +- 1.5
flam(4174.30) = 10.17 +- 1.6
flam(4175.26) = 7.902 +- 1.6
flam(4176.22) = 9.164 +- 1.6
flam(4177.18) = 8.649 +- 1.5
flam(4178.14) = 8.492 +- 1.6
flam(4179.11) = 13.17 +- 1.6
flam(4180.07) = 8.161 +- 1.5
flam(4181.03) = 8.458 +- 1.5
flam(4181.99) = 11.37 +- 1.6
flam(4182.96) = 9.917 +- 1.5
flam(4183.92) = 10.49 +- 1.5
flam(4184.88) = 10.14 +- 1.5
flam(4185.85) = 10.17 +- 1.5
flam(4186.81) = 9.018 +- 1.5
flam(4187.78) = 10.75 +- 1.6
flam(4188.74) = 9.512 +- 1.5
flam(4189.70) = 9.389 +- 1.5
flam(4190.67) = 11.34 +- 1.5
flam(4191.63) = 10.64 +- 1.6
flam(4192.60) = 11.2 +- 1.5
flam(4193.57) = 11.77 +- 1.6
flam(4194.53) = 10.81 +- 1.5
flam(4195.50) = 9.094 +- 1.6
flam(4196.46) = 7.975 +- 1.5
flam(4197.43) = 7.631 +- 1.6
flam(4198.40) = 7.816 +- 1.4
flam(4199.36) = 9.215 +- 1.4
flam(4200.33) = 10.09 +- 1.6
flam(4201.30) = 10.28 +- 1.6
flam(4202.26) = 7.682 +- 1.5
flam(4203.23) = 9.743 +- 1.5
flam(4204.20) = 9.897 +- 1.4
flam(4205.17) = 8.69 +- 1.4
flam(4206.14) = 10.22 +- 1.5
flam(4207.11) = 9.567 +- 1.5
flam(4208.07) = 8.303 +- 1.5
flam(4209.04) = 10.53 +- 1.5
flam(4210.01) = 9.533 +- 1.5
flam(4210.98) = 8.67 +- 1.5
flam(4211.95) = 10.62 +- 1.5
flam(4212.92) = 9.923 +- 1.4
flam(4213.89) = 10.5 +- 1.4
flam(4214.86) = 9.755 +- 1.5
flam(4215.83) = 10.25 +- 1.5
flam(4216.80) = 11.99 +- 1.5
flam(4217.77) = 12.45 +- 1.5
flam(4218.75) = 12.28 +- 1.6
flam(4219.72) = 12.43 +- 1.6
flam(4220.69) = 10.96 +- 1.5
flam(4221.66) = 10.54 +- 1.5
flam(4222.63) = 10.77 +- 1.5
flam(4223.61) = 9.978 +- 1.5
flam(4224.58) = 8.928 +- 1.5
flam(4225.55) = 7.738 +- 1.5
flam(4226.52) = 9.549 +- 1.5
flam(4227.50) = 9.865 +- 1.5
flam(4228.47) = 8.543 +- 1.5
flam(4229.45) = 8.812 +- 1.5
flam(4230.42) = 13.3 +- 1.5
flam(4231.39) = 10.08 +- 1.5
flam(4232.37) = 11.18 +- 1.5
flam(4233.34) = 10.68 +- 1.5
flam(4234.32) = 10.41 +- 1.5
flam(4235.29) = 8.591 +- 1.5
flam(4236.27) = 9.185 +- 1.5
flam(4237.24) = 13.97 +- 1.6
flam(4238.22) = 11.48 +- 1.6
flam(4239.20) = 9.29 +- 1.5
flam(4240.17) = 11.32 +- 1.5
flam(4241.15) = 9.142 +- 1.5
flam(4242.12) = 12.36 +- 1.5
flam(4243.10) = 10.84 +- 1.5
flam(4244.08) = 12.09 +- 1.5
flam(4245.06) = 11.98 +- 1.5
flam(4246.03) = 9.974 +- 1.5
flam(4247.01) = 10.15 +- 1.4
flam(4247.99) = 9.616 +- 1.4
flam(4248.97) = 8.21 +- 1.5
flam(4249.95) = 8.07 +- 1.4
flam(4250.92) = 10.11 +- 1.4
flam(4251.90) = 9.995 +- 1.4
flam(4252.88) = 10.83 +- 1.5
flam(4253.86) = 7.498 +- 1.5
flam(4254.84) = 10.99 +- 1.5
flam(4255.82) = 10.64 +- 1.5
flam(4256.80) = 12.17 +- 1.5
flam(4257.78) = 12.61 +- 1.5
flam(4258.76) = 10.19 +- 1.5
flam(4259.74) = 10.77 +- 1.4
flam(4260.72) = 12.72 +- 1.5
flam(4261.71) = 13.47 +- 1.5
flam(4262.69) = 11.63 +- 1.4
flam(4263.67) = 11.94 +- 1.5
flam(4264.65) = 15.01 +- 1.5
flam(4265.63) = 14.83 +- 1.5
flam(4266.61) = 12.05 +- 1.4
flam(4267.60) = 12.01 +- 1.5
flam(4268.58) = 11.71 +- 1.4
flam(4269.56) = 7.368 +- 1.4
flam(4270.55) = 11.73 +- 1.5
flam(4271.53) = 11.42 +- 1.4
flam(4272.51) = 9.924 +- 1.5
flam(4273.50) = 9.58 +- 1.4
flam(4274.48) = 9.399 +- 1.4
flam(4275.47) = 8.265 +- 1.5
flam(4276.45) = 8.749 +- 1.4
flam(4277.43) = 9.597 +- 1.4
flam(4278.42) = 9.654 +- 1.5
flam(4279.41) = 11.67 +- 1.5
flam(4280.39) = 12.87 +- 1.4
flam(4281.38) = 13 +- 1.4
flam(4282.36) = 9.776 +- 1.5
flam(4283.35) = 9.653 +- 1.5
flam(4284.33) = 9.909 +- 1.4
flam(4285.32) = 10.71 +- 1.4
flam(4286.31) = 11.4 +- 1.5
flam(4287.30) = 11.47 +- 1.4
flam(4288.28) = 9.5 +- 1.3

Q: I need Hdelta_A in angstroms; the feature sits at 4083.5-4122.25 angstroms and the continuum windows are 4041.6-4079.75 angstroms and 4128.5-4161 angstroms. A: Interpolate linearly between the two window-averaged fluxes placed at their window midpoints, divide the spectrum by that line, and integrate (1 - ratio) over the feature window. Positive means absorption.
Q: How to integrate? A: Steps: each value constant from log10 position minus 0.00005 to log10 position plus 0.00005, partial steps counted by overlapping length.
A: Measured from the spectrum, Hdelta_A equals -1.34 angstroms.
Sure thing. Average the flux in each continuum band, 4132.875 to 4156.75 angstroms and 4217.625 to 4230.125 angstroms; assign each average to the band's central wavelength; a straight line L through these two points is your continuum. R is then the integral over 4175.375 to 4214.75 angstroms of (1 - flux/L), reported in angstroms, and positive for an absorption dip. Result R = 1.7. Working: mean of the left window 10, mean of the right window 10.2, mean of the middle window 9.7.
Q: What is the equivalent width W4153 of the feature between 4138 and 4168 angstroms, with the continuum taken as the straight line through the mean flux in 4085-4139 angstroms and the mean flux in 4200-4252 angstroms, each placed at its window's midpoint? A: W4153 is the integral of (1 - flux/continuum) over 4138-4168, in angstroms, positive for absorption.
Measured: 0.3 angstroms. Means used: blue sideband 10.4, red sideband 10.2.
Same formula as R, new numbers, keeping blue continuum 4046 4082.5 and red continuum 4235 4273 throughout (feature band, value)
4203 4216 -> 1.4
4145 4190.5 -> 3.6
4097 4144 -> 2.4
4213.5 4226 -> 0.3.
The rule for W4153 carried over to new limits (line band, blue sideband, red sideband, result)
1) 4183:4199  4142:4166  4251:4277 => 1.1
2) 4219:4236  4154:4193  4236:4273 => 0.9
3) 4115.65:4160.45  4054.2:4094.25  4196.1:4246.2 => 0.4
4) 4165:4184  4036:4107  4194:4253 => 1.7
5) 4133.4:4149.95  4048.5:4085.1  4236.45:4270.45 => 1.6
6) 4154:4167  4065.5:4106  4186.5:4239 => -0.3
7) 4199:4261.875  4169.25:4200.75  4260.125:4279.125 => 0.6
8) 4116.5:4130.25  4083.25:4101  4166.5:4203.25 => -0.9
